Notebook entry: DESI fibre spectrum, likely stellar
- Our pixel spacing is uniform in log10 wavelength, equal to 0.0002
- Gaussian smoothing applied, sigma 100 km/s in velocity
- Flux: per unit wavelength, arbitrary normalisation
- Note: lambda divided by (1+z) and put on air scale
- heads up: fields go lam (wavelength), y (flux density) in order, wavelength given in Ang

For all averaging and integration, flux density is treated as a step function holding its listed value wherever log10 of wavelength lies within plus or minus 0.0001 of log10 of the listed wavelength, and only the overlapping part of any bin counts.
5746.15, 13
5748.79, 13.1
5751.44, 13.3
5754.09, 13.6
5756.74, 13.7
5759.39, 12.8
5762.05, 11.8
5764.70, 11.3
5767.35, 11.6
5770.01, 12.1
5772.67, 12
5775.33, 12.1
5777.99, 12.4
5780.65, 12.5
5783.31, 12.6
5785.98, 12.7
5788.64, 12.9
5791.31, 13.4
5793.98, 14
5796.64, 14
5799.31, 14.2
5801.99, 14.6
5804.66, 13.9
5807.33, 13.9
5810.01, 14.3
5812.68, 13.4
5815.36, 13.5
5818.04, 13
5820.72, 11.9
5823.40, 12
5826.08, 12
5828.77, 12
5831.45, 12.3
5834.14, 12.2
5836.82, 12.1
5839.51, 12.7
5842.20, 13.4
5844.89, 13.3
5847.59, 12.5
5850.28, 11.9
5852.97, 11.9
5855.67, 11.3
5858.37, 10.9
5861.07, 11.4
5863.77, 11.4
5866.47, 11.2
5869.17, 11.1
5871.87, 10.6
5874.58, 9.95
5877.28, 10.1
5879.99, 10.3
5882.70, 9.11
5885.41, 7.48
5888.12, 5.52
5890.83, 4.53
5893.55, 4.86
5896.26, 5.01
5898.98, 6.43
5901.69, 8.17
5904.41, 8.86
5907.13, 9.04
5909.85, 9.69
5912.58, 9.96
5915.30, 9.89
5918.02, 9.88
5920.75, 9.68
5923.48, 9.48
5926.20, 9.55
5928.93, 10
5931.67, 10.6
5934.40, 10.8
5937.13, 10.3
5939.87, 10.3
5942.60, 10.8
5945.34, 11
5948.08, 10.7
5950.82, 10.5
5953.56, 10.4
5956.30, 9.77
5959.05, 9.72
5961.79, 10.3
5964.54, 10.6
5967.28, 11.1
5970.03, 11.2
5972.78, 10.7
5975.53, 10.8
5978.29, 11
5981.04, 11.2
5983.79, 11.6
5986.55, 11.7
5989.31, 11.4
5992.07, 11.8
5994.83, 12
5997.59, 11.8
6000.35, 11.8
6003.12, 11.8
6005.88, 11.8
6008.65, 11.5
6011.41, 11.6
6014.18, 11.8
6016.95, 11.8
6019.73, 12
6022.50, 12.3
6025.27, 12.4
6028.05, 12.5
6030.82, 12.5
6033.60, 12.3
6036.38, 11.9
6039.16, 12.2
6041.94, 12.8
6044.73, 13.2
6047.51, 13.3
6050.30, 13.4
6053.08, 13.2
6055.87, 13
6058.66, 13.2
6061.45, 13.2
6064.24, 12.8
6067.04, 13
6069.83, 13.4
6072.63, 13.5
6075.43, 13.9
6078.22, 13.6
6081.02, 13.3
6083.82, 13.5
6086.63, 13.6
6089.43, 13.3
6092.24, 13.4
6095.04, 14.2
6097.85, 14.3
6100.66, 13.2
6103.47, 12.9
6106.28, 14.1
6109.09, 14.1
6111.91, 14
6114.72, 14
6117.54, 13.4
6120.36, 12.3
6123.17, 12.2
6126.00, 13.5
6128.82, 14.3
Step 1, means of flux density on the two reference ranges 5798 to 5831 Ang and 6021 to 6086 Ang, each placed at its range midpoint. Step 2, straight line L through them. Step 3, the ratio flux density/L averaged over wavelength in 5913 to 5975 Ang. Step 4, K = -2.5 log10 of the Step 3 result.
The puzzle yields 0.26 mag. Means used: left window 13.2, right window 13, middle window 10.3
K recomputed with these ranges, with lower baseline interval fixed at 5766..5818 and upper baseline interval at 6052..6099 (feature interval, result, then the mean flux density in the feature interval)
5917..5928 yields 0.346 mag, 9.66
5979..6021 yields 0.144 mag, 11.7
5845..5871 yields 0.144 mag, 11.6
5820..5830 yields 0.105 mag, 12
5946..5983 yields 0.244 mag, 10.6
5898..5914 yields 0.452 mag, 8.75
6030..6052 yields 0.057 mag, 12.7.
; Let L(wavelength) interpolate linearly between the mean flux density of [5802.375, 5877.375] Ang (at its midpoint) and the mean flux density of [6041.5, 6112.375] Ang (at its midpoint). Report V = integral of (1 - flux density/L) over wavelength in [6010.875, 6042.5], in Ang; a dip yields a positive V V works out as 2.4 Ang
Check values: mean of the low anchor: 12.2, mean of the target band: 12.2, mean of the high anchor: 13.4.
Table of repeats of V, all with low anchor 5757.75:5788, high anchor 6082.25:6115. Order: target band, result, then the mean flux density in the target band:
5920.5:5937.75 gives 3.8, 10.1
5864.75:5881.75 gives 2.9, 10.5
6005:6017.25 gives 1.5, 11.7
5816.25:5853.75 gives 0.3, 12.4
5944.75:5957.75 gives 2.6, 10.4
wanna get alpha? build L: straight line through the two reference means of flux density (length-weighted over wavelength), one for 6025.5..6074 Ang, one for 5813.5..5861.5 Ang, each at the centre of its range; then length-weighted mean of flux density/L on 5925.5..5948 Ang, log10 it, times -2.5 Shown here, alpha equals 0.20 mag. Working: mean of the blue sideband 12.3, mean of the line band 10.5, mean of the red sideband 12.9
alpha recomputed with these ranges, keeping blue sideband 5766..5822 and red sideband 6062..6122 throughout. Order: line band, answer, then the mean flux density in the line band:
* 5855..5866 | 0.17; 11.2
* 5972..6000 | 0.17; 11.4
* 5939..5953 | 0.24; 10.7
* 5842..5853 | 0.05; 12.6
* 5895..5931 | 0.43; 8.94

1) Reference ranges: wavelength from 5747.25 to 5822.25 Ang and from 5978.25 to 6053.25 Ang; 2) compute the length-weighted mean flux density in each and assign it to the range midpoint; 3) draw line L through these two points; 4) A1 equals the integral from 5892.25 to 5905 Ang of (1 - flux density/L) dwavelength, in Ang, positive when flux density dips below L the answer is 6.1 Ang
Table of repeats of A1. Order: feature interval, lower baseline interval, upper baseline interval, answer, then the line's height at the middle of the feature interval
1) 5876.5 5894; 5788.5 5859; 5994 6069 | 7.3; 12.7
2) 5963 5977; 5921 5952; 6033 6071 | 0.3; 11.1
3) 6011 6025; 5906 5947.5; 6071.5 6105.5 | 0.1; 12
